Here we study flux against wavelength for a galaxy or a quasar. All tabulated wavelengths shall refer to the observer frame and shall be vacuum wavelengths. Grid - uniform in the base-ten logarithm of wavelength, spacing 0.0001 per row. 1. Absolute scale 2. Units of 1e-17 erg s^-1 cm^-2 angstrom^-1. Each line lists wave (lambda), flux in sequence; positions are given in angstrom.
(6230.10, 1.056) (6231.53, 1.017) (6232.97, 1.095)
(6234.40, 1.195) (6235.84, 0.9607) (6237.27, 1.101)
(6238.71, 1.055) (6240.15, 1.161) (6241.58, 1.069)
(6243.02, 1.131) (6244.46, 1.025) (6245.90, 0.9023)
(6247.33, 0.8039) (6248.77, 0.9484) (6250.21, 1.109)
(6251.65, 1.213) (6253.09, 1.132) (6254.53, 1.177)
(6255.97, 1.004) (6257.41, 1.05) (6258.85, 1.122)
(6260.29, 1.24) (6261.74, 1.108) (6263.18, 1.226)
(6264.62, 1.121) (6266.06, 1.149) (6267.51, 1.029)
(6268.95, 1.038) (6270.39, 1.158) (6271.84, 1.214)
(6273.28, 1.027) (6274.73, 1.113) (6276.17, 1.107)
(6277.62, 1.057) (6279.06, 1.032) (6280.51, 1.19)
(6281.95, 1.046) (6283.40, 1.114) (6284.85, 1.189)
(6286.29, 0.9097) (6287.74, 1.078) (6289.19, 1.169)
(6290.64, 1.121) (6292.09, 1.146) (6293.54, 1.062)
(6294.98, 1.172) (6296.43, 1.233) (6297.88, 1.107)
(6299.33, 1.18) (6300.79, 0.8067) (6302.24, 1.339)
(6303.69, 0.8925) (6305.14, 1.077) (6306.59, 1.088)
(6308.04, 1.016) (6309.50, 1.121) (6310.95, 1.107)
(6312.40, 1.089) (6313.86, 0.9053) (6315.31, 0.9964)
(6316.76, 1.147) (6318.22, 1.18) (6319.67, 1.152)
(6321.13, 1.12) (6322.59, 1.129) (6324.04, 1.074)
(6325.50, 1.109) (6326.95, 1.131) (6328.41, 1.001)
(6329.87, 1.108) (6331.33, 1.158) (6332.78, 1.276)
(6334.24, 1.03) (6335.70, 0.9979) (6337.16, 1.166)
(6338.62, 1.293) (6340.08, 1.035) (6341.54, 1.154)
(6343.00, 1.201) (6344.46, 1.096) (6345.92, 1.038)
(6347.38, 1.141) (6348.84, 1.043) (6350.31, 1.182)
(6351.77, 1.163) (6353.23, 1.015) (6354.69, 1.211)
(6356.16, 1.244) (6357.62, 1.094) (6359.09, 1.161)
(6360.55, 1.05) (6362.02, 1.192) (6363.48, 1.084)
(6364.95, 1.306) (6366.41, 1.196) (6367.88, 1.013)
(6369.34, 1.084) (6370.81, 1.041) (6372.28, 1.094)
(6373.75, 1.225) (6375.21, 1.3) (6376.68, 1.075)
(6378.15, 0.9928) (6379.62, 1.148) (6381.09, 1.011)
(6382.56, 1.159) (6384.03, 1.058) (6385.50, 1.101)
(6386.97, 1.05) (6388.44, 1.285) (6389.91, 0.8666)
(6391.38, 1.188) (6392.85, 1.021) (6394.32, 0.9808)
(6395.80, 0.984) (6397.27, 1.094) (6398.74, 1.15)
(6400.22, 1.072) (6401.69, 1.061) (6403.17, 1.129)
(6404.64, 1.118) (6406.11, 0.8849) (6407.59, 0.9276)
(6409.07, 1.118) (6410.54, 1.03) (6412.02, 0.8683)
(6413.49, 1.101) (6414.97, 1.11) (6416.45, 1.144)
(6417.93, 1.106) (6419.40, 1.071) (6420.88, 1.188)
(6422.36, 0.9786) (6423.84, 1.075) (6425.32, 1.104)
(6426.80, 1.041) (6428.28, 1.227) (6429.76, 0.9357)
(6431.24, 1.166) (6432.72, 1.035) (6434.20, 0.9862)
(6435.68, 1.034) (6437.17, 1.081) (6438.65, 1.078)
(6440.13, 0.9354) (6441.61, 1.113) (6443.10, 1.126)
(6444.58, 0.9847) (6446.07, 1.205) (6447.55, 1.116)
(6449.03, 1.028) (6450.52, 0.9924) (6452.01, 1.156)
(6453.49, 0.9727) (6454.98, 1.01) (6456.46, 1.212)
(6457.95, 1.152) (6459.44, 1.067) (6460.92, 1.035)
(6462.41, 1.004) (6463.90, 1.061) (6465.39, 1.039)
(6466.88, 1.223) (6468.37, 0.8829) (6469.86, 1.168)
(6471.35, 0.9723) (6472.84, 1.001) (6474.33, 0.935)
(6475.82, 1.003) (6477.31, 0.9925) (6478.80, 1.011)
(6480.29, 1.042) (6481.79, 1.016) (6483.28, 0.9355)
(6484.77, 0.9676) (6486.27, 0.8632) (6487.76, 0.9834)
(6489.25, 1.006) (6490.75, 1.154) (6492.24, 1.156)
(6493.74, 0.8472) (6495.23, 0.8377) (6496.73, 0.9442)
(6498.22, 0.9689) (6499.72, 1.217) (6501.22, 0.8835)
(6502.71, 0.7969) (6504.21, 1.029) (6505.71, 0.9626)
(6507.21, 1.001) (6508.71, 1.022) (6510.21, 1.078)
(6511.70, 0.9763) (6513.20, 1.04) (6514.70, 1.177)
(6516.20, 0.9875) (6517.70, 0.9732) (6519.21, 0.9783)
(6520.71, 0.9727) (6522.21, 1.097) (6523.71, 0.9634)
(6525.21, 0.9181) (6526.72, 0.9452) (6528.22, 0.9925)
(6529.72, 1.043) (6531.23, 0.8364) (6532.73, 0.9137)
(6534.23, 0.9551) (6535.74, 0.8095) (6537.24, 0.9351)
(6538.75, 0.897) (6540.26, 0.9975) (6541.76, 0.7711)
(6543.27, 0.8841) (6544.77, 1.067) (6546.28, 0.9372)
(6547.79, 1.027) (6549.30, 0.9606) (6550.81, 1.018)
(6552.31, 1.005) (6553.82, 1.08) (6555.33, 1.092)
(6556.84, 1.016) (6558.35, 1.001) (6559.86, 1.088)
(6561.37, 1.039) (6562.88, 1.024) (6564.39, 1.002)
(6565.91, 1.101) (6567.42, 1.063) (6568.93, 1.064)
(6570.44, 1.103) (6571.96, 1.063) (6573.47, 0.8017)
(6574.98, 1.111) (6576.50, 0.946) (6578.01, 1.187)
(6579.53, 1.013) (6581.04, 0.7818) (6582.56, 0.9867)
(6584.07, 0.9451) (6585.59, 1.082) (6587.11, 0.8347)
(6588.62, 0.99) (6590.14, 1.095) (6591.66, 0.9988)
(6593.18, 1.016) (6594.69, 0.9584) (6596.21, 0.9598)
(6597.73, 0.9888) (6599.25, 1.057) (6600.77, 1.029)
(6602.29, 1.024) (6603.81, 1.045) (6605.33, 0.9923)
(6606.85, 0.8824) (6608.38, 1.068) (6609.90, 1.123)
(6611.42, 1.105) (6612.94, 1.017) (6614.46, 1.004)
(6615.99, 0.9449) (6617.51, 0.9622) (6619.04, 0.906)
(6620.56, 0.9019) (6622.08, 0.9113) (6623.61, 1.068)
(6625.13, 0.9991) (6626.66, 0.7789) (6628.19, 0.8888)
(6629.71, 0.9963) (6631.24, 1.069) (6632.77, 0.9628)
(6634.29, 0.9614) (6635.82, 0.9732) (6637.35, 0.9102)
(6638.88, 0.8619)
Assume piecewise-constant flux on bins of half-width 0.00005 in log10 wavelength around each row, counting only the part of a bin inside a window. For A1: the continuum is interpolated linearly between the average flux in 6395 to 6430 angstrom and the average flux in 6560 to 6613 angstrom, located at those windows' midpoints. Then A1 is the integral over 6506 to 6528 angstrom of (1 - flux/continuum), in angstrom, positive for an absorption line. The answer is 0.6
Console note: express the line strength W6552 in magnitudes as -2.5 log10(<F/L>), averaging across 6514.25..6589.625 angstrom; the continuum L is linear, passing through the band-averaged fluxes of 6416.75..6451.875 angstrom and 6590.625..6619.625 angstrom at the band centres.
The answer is 0.04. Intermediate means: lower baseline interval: 1.07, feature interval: 0.989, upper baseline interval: 1.01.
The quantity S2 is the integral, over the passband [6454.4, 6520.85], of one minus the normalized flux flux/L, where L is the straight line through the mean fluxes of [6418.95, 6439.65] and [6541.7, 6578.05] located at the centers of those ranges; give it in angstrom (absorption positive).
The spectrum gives 2.2 angstrom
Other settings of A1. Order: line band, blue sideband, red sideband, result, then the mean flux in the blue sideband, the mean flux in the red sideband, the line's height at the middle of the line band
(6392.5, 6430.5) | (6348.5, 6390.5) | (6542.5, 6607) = 1.3 angstrom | 1.12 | 1.01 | 1.1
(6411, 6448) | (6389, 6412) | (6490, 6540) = -1.8 angstrom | 1.04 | 0.979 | 1.02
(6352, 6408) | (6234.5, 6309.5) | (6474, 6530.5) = -2.9 angstrom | 1.09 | 0.993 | 1.04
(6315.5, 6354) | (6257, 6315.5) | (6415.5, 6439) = -1.0 angstrom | 1.1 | 1.08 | 1.09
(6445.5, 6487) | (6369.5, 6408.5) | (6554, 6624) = 0.5 angstrom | 1.08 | 1.01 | 1.05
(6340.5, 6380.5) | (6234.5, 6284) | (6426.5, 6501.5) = -2.6 angstrom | 1.09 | 1.04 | 1.06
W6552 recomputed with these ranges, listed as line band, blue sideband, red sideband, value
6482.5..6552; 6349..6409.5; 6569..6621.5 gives 0.068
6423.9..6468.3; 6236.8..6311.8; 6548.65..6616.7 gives -0.021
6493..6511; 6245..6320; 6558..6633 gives 0.066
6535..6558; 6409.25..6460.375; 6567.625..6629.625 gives 0.054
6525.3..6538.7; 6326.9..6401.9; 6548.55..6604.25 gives 0.121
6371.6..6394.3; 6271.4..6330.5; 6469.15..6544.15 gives -0.055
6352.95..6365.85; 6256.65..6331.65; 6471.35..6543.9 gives -0.093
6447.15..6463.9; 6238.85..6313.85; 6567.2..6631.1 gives -0.031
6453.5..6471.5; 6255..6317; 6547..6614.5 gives -0.020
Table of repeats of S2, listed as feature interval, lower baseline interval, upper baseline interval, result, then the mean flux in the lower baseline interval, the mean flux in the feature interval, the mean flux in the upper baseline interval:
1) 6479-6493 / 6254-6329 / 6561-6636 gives 0.3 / 1.1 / 1.01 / 0.996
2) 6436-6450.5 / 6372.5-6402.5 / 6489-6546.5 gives -0.4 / 1.09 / 1.07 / 0.974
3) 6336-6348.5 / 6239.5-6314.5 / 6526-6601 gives -0.8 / 1.09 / 1.13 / 0.99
